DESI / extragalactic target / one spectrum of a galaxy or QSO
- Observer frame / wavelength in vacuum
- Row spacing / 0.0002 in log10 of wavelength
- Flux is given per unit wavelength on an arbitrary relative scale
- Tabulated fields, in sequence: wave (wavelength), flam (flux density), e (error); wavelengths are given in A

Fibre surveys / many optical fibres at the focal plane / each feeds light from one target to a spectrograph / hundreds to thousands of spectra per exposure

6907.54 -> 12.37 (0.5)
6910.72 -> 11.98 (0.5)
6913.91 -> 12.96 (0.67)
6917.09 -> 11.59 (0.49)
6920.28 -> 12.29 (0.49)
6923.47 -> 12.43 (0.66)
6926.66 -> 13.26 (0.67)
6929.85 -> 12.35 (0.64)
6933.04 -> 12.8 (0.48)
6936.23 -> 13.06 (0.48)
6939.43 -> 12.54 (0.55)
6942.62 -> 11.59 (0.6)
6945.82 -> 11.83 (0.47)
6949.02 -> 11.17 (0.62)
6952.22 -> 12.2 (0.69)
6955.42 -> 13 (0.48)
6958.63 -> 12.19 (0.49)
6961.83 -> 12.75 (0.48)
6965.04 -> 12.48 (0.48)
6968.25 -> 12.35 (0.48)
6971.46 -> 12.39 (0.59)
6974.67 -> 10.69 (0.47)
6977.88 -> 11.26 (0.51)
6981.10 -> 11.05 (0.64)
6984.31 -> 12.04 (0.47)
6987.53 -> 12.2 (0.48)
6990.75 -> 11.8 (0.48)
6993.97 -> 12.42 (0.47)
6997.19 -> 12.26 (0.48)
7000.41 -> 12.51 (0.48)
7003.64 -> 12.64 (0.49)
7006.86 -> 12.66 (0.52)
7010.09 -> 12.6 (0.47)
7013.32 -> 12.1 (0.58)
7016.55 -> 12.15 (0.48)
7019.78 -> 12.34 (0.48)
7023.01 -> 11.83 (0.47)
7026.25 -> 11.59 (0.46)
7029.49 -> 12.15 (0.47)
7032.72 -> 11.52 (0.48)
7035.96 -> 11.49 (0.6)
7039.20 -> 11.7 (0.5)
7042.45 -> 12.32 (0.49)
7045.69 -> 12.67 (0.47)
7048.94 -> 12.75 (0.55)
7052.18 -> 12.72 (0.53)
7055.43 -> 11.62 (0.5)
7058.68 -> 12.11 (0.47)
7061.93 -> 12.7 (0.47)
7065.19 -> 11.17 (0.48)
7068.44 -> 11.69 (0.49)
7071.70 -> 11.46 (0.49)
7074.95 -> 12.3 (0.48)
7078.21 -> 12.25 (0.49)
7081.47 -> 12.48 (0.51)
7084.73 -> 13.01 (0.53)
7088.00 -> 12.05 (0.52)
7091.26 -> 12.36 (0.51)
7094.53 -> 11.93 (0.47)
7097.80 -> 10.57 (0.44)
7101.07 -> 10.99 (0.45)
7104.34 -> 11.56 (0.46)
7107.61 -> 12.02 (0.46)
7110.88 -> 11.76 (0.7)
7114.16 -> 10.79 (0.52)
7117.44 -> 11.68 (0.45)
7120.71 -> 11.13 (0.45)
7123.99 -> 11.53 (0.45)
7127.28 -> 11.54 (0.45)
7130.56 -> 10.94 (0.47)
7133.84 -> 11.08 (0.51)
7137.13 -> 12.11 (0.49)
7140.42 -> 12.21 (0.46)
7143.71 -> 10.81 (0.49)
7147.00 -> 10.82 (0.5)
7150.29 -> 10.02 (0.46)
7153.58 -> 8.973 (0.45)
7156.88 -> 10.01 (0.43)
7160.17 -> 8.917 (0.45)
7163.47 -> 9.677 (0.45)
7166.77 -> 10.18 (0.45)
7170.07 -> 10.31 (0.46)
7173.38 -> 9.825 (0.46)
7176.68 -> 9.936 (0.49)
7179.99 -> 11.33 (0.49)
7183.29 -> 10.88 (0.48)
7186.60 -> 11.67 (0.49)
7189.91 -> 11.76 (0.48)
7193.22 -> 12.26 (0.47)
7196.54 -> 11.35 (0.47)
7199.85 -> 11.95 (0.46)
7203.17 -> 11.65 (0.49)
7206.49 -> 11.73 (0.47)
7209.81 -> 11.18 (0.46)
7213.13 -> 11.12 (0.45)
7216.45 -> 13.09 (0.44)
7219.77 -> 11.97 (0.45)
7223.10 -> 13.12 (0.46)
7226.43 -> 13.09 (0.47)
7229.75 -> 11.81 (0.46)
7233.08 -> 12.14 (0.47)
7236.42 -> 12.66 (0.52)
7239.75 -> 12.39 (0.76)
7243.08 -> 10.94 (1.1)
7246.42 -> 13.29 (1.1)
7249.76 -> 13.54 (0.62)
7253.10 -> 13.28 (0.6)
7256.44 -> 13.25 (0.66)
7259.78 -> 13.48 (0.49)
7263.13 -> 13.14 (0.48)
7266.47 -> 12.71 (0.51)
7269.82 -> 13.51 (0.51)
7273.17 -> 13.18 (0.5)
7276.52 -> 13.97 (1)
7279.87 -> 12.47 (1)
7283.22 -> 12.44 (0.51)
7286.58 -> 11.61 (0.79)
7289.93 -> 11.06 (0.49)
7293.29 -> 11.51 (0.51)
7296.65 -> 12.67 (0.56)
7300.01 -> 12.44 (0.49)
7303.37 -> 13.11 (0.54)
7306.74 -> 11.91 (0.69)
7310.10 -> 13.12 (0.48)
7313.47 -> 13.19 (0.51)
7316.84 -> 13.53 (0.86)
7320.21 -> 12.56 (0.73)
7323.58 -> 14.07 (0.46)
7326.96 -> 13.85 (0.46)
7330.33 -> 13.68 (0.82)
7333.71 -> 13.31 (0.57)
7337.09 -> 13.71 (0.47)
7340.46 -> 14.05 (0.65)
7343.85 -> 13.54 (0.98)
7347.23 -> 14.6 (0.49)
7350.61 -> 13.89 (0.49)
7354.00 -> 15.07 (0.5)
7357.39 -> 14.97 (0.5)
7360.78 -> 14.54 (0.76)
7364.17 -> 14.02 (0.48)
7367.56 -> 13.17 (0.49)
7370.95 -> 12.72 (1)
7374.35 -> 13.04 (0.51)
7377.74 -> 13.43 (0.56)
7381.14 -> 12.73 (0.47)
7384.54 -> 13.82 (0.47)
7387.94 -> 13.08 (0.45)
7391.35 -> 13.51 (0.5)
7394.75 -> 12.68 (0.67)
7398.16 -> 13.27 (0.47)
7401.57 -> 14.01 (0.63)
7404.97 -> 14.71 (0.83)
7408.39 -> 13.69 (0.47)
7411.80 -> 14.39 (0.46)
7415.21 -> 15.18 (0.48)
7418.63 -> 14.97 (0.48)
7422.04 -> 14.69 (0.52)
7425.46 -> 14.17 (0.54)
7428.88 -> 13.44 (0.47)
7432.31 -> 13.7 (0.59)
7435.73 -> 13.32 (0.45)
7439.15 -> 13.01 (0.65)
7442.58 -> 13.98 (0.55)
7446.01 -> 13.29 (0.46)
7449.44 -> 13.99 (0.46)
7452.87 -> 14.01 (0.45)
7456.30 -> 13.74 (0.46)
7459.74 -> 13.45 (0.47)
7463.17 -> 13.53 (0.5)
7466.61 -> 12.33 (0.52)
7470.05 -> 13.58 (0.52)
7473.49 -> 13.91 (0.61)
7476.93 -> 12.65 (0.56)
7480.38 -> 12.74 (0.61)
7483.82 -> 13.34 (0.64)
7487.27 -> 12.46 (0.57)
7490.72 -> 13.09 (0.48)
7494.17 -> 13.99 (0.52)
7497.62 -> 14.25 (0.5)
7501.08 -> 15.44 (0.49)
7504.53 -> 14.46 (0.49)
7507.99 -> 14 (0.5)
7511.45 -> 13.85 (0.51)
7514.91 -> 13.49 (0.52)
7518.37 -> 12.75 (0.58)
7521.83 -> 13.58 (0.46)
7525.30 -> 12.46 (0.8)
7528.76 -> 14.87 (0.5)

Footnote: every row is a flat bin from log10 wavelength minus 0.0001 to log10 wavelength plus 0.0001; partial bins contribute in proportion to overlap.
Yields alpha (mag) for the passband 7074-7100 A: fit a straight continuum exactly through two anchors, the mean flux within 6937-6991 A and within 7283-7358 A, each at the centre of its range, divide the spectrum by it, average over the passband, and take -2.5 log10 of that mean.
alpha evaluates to 0.03 mag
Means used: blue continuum 12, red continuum 13.2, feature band 12.1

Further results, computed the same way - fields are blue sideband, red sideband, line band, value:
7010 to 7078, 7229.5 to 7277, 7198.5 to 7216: 0.096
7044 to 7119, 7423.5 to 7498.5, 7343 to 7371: -0.090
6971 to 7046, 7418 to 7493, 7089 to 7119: 0.072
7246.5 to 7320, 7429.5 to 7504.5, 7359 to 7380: -0.026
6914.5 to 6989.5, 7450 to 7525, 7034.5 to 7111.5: 0.043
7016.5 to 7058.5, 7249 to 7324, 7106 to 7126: 0.075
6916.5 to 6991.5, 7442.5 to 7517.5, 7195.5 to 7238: 0.069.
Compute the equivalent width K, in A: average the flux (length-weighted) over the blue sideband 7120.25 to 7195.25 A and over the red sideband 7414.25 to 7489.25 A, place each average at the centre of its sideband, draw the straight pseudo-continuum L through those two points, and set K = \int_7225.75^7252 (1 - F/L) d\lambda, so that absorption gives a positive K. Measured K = -2.1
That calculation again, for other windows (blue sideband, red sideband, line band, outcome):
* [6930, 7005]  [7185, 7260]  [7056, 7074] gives 0.5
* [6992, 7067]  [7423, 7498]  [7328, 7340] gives -0.5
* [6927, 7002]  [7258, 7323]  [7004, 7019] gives -0.2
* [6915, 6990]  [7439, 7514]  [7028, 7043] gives 0.7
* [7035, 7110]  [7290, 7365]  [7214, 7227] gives 0.2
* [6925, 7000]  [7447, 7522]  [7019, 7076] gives 1.8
